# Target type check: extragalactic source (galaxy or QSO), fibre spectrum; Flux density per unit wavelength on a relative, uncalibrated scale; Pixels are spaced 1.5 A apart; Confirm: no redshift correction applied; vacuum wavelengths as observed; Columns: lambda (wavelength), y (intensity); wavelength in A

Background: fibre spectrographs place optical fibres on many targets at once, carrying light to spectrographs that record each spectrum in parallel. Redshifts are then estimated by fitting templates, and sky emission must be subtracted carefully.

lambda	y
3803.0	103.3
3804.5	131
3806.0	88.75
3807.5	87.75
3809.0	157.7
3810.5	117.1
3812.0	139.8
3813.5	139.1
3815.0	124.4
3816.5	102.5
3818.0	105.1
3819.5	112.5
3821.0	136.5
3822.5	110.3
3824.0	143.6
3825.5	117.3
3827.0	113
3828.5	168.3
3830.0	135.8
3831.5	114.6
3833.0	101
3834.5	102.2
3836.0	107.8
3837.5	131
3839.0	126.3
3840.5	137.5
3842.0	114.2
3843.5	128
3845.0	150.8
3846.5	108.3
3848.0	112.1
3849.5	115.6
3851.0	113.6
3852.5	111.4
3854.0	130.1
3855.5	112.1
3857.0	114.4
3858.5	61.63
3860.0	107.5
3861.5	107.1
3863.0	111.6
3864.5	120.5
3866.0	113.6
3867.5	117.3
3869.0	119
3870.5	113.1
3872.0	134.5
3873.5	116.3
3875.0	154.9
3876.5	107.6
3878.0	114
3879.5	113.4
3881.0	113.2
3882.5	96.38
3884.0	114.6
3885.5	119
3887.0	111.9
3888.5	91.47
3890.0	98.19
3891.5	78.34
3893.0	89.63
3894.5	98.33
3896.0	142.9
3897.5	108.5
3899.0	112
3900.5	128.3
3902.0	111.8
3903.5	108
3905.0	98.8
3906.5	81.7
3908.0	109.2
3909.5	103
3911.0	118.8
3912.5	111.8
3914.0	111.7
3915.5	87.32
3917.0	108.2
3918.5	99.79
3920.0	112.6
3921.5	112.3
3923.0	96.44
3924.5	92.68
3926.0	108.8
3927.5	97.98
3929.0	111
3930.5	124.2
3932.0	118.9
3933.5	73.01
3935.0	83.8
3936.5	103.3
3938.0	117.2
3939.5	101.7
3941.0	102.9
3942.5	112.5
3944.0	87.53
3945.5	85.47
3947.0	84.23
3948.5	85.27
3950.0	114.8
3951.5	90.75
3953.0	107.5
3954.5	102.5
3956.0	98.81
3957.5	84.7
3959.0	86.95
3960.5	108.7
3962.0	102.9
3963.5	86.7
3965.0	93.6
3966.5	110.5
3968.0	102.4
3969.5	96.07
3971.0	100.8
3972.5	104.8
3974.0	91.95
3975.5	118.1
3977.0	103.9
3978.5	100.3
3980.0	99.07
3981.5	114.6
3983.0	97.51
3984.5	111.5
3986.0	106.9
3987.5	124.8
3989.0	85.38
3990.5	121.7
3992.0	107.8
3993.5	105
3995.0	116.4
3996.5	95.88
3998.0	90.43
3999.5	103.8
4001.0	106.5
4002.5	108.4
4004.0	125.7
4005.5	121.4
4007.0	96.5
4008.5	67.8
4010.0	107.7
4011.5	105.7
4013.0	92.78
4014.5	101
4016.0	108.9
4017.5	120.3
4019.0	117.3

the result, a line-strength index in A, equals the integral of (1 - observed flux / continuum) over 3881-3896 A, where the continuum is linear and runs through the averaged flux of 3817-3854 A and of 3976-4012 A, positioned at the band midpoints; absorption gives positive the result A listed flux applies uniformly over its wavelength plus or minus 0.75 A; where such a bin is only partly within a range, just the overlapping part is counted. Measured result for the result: 1.8 A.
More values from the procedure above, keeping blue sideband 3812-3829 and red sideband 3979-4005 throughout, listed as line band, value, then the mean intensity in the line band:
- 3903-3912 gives 0.97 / 103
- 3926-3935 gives 0.79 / 104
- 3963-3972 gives 0.89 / 98.8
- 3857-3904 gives 3.08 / 111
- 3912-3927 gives 1.40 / 104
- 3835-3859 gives 0.89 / 118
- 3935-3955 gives 2.32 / 99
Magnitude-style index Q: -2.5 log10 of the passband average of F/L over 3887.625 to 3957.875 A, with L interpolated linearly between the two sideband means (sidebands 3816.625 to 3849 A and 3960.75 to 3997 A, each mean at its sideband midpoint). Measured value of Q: 0.09 mag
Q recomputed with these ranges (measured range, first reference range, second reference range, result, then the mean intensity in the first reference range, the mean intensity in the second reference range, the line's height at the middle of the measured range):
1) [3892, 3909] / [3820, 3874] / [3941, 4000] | 0.04 mag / 119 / 101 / 111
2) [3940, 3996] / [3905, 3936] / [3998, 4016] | 0.02 mag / 103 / 103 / 103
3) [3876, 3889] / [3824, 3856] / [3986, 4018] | 0.08 mag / 122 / 105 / 118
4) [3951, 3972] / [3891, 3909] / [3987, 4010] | 0.08 mag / 106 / 105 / 105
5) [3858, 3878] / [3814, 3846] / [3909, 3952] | 0.00 mag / 123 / 102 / 115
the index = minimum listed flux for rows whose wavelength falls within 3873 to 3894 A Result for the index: 78.34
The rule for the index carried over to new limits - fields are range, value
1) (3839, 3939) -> 61.63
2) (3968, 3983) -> 91.95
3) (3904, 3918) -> 81.7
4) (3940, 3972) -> 84.23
